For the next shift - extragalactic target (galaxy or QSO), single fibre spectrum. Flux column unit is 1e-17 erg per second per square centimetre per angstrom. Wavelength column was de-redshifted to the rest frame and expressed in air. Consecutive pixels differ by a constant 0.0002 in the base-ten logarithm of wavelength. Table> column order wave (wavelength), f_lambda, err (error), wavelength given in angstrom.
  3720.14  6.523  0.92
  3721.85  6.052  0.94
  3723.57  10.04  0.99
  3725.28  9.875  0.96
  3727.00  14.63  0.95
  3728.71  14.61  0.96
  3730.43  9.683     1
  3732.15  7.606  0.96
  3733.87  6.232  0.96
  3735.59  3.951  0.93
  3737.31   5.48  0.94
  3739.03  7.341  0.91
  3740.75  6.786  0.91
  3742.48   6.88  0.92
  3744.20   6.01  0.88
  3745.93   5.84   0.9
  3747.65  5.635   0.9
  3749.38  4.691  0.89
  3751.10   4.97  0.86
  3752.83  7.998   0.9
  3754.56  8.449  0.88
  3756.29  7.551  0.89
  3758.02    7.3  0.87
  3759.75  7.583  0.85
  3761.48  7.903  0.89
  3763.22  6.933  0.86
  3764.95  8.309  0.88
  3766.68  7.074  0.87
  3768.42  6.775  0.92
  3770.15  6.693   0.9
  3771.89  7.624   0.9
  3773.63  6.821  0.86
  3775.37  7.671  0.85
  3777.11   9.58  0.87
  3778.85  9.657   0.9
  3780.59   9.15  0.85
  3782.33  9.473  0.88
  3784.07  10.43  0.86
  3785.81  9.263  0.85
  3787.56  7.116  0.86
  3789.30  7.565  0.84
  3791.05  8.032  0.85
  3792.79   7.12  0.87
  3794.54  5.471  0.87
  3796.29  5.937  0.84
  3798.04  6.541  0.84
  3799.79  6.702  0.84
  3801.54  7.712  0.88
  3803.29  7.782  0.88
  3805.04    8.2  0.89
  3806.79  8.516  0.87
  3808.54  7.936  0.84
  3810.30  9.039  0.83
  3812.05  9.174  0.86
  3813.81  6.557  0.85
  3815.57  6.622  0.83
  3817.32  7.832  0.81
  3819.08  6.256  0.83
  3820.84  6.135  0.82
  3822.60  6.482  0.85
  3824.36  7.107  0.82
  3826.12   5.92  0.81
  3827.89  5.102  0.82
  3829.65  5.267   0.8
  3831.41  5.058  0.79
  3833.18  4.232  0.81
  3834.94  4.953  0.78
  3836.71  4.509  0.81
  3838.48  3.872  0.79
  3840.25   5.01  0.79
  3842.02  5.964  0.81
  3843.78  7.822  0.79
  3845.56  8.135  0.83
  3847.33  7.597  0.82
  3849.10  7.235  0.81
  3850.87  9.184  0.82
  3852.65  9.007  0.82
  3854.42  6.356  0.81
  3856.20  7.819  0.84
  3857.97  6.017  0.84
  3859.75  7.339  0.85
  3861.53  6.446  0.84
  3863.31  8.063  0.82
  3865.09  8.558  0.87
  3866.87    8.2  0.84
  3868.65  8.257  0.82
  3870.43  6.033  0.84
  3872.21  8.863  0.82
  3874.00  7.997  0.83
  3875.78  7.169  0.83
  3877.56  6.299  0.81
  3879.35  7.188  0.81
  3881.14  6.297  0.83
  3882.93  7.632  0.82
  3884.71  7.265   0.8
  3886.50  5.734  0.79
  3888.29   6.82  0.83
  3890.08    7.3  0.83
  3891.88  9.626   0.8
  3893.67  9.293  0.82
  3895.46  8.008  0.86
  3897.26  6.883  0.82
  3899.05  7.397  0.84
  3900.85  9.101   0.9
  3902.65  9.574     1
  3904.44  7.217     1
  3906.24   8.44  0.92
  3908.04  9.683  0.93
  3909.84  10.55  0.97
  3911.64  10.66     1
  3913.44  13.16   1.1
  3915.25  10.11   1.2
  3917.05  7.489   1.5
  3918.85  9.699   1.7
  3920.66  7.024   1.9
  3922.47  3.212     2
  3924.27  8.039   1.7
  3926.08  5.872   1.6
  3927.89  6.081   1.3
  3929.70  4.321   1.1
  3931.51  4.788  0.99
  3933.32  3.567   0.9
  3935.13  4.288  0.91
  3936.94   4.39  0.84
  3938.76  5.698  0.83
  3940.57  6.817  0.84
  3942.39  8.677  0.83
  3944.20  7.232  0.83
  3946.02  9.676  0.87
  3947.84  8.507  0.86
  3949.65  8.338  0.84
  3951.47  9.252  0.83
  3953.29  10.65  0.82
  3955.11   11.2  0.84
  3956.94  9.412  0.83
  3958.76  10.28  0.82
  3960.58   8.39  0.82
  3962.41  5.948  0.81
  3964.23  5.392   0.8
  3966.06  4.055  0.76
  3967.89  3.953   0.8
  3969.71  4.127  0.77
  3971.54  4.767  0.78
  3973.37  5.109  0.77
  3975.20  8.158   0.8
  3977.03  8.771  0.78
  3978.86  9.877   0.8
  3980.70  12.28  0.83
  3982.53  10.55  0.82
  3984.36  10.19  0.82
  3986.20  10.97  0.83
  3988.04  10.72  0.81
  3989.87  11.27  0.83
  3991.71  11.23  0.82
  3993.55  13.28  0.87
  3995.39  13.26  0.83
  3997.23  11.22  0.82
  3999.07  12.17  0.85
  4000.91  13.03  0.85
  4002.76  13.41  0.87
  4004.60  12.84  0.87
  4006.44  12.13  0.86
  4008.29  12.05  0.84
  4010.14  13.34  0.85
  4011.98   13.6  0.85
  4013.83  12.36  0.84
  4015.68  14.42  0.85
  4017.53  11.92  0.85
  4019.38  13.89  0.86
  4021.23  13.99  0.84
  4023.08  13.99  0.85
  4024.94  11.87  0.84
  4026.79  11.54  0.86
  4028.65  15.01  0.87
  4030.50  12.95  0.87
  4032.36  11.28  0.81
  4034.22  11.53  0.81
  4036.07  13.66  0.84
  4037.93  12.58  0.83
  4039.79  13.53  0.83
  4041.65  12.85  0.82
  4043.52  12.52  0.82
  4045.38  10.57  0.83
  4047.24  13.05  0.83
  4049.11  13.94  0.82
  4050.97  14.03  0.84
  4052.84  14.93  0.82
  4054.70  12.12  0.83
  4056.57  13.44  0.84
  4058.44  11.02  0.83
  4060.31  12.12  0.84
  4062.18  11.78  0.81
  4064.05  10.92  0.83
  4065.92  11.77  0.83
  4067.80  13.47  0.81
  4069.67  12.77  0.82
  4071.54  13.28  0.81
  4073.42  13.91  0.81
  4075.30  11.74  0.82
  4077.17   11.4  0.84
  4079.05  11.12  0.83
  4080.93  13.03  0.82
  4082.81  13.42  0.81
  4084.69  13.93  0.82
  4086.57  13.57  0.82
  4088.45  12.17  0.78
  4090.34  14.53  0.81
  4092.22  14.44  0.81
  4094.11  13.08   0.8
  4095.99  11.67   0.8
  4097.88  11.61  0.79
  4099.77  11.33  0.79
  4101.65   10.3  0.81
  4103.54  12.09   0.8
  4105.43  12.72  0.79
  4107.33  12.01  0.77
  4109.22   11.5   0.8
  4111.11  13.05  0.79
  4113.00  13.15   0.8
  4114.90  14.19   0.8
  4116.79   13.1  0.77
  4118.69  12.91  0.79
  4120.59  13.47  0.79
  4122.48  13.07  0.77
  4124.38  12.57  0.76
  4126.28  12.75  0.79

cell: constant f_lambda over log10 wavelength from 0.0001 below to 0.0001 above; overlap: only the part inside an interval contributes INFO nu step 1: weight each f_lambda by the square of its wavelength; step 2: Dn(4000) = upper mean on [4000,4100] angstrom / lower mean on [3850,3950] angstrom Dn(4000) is 1.83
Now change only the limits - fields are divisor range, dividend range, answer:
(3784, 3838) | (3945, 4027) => 1.67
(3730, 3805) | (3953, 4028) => 1.63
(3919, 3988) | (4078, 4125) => 1.86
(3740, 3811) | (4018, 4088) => 1.96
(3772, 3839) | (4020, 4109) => 2.02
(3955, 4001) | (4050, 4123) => 1.46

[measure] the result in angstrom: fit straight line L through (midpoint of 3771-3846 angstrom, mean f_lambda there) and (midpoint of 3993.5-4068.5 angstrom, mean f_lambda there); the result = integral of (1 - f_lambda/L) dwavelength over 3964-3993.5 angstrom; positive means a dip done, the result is 7.9 angstrom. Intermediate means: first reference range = 7.09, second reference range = 12.8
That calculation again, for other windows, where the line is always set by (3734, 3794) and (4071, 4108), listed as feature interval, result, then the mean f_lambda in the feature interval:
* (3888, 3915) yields 1.57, 8.99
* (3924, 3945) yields 9.03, 5.74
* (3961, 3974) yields 6.99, 4.89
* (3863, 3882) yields 3.22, 7.52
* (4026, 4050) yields -1.98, 12.7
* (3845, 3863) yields 2.56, 7.52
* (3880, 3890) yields 2.66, 6.81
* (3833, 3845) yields 4.51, 5.33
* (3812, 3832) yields 4.56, 6.37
